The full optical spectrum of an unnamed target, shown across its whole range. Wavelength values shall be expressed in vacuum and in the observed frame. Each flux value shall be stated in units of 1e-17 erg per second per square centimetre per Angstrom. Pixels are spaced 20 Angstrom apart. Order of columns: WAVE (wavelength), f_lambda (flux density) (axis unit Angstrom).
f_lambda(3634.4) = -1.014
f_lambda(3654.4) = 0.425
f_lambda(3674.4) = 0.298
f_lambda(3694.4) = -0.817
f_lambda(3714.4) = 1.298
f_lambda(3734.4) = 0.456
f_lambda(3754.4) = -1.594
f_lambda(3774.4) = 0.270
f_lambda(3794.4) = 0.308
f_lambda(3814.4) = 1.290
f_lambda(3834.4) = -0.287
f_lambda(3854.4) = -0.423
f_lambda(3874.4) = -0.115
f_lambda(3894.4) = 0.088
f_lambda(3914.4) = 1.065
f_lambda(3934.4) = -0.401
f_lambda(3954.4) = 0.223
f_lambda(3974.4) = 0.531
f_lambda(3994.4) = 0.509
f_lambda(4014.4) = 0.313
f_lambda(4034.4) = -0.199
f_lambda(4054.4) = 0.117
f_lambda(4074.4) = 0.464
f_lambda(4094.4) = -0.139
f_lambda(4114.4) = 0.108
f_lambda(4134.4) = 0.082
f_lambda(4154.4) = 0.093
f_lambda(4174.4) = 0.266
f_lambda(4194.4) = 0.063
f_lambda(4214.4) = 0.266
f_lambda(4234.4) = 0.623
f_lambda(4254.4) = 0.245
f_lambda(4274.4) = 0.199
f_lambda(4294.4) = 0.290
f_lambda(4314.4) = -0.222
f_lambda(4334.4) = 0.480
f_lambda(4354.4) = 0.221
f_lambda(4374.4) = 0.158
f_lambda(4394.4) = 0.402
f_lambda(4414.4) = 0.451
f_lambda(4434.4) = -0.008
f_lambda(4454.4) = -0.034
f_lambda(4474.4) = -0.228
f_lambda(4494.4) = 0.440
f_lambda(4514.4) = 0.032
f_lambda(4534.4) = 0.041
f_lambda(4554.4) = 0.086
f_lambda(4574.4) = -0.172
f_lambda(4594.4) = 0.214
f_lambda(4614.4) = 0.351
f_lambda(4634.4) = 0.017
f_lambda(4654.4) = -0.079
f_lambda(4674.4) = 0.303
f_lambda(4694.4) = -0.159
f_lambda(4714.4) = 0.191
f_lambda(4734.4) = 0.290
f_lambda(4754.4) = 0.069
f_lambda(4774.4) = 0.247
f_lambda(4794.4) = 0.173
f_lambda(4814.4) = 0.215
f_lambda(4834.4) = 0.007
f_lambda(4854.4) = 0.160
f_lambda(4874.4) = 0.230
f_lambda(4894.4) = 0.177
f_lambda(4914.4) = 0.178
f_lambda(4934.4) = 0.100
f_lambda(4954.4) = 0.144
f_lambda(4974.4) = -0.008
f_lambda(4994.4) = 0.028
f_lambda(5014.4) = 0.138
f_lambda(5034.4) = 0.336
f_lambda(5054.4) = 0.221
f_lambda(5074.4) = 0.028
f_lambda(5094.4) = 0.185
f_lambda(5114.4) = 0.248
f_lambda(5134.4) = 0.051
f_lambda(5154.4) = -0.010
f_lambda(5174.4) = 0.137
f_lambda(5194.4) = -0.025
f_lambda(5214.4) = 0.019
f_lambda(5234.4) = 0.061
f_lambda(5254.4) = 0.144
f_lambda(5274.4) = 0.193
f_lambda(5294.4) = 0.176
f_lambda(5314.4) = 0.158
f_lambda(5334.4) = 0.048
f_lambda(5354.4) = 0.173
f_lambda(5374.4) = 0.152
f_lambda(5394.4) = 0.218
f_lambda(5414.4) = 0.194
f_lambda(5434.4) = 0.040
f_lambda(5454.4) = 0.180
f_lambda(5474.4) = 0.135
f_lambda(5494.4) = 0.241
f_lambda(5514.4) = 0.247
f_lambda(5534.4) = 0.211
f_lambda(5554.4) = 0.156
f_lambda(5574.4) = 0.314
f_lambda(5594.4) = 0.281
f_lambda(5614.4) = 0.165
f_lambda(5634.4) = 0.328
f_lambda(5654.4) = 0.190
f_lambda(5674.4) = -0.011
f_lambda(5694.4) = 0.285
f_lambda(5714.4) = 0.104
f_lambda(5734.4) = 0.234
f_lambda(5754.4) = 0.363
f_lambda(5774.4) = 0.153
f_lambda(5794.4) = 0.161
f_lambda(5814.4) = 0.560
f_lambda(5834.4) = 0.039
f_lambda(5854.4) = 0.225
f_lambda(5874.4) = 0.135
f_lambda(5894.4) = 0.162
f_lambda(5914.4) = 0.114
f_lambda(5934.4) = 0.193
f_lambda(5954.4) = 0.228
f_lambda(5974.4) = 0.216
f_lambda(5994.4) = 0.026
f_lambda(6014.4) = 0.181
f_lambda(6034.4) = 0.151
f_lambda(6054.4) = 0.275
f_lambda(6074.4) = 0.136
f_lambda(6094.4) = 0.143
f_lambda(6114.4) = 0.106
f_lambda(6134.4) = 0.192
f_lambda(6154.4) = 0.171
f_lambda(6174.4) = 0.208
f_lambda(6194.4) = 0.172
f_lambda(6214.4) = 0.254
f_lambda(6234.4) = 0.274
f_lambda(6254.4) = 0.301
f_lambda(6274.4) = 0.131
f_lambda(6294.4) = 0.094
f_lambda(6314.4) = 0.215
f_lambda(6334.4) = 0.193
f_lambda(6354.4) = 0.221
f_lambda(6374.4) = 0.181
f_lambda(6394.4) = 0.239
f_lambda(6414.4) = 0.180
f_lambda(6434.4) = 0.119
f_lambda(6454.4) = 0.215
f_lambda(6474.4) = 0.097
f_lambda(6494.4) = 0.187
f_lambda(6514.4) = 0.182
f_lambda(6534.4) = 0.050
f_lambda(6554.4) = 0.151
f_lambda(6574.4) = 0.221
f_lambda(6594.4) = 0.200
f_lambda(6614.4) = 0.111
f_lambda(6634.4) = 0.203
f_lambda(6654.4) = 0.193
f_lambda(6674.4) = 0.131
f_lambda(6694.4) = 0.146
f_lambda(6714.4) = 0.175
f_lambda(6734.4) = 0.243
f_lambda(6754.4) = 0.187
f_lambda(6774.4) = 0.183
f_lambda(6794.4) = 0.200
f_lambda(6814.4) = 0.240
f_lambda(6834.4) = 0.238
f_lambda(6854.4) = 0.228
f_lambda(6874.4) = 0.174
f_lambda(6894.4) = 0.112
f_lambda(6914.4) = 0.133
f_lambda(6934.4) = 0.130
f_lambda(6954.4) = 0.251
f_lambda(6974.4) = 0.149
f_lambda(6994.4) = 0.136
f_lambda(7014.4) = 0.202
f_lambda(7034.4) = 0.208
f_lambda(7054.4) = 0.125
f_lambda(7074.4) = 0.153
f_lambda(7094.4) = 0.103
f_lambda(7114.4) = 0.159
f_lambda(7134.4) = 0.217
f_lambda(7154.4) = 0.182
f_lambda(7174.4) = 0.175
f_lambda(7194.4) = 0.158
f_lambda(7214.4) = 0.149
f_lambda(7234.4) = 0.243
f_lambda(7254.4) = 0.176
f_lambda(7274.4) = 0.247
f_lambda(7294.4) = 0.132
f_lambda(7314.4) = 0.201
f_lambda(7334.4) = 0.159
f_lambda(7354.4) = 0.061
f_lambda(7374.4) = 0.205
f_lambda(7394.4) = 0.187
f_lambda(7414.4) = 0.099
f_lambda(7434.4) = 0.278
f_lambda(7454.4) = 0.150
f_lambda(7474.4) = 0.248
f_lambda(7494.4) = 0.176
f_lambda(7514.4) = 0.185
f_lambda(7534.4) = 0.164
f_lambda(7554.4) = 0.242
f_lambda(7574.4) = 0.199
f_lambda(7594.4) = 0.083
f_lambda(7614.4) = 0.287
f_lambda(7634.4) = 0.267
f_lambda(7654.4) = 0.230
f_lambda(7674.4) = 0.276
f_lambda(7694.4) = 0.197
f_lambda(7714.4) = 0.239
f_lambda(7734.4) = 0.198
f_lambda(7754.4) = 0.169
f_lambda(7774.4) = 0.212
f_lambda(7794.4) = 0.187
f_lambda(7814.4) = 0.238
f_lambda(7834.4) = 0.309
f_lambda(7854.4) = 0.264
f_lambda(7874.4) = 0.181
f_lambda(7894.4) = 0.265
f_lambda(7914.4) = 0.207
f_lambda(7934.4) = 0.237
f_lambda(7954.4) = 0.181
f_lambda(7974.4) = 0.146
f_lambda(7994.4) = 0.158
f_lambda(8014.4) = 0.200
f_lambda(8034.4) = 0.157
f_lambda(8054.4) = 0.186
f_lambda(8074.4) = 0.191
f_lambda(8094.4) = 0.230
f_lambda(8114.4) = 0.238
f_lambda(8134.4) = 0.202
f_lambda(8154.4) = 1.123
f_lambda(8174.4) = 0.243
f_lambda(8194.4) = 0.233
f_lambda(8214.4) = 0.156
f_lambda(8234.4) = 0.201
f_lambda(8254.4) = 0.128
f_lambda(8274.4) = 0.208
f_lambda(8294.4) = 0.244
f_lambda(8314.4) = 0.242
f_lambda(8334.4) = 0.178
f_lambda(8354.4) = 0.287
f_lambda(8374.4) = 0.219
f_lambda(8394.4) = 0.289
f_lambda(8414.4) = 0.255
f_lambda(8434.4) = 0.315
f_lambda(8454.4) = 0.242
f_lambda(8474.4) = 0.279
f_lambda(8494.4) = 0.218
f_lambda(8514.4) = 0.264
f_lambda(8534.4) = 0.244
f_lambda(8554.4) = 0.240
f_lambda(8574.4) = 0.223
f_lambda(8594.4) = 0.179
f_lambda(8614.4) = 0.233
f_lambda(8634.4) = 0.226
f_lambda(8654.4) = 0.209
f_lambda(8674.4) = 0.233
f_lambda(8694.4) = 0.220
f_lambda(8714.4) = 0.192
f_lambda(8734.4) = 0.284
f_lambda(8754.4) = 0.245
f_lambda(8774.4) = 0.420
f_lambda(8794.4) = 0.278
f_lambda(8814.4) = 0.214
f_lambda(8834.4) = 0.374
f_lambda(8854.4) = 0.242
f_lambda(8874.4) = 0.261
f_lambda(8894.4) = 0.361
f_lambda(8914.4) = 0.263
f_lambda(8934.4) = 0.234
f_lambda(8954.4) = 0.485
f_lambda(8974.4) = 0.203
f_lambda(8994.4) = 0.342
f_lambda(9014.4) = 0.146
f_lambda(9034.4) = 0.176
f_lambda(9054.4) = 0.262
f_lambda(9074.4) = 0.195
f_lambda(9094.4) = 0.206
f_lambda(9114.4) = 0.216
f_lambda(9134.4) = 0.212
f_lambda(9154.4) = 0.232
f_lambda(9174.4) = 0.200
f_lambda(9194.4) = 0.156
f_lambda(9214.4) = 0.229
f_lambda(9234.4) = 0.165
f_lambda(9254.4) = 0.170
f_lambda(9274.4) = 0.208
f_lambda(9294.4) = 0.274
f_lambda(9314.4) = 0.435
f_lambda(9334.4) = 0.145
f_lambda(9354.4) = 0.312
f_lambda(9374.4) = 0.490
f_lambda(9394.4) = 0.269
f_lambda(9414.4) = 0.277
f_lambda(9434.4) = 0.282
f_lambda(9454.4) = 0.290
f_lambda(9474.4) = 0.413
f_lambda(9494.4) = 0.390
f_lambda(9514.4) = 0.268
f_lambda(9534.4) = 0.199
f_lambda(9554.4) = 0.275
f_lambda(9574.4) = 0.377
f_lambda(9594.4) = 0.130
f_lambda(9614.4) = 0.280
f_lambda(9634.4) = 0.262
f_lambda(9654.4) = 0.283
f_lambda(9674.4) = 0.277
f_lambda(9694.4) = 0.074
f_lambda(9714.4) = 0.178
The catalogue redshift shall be 1.187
